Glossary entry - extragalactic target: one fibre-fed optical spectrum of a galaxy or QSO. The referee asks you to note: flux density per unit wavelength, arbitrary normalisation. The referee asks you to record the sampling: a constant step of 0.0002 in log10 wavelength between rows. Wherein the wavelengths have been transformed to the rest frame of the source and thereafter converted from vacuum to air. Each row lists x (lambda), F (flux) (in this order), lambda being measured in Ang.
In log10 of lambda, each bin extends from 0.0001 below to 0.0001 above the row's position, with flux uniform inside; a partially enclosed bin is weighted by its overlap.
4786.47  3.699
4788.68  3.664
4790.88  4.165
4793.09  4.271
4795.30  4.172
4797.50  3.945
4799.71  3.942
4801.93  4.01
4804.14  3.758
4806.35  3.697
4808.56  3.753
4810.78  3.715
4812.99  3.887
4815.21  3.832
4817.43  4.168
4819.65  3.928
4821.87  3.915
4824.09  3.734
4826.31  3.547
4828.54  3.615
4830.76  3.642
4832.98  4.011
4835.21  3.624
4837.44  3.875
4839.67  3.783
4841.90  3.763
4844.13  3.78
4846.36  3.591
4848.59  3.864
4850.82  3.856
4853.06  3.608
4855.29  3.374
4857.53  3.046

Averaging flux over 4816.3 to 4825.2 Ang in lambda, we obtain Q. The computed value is 3.94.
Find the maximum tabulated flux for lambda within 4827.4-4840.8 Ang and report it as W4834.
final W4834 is 4.011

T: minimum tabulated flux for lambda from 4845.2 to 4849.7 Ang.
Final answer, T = 3.591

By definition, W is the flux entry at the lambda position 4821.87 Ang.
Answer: 3.915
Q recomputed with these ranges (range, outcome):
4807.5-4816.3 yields 3.8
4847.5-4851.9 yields 3.86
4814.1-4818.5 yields 4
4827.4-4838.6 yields 3.75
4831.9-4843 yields 3.81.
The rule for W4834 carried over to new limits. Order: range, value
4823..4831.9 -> 3.734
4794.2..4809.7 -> 4.172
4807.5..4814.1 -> 3.887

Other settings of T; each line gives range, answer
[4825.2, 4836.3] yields 3.547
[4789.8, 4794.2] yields 4.165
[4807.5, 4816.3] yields 3.715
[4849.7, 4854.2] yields 3.608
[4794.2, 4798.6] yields 3.945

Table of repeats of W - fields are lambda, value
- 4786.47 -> 3.699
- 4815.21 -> 3.832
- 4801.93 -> 4.01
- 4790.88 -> 4.165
